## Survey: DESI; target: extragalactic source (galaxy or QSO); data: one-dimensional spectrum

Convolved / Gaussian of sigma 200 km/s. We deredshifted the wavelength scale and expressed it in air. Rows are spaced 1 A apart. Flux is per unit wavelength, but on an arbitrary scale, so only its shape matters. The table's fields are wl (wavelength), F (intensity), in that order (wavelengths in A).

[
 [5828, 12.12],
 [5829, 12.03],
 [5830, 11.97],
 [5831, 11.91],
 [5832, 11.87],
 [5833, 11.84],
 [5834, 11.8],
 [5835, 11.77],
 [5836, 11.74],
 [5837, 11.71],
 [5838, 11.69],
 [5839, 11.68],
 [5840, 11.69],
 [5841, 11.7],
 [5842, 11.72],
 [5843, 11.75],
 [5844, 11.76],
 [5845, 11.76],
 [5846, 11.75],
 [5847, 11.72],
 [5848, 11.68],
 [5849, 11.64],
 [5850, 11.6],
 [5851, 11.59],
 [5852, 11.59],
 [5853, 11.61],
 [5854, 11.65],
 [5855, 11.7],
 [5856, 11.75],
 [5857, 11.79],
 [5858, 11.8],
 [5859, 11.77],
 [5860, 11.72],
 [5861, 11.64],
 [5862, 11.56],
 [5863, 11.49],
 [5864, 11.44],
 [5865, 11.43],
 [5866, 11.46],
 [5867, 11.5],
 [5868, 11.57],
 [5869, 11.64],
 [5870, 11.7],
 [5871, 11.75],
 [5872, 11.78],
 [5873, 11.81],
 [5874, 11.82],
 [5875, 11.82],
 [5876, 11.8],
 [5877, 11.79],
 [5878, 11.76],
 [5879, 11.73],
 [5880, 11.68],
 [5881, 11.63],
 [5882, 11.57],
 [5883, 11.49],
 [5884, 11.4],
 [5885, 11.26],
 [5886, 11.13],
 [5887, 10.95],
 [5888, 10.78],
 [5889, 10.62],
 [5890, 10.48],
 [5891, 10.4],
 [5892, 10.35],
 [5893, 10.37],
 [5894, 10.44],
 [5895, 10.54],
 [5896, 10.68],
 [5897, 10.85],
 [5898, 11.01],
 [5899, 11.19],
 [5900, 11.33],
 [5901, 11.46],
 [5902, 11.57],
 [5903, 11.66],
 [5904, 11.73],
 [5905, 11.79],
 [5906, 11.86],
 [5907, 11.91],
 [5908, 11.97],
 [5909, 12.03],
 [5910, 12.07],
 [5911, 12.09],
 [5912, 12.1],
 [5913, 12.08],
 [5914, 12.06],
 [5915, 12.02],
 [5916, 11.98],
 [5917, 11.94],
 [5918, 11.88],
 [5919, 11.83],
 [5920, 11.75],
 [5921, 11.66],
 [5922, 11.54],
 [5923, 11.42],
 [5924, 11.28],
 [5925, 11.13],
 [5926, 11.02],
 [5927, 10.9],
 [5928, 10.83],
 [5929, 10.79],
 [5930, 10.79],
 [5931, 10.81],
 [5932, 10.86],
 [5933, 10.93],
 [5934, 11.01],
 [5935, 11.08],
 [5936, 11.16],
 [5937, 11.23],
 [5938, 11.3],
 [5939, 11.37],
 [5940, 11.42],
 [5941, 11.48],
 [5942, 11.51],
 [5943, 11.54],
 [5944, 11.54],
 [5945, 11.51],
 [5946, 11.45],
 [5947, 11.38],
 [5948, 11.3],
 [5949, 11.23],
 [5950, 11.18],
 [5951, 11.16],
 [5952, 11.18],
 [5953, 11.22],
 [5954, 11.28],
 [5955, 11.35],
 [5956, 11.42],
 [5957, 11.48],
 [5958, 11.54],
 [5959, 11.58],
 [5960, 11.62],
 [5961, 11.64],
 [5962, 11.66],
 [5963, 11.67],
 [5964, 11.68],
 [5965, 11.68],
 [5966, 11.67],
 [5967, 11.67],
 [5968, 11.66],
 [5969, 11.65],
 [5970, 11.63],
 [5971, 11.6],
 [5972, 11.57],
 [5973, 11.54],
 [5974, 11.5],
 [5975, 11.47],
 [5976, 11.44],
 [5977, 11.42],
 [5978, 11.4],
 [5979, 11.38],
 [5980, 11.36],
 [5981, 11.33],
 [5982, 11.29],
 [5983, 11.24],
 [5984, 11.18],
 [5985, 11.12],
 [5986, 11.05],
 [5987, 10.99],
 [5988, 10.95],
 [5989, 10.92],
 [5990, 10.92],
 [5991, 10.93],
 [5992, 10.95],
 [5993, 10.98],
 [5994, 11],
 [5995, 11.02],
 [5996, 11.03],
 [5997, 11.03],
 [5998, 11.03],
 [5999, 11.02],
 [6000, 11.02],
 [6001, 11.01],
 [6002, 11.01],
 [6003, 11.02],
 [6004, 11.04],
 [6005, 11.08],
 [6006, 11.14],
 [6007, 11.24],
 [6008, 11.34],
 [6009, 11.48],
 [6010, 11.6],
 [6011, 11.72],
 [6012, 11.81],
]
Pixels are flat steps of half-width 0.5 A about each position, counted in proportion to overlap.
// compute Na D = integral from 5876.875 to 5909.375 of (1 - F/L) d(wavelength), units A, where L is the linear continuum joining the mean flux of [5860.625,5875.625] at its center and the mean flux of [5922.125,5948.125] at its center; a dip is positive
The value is 0.6 A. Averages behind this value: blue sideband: 11.6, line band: 11.2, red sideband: 11.2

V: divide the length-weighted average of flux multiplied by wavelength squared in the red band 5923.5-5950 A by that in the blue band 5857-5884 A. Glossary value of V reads 0.98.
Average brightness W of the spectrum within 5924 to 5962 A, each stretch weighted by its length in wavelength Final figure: 11.3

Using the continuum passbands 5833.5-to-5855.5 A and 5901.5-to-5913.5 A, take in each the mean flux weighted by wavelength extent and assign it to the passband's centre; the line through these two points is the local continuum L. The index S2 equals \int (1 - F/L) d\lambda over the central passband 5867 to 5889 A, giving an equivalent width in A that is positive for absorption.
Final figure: 0.49 A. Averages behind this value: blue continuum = 11.7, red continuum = 11.9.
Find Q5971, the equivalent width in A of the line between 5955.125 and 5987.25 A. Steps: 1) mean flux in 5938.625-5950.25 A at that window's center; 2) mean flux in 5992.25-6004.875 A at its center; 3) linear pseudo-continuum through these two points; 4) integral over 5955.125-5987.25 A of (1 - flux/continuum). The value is -0.7 A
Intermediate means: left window 11.4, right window 11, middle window 11.5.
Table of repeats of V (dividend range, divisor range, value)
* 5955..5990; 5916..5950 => 1.02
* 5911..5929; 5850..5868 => 1.02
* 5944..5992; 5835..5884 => 1.01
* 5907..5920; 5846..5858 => 1.05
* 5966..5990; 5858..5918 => 1.02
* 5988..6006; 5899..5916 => 0.96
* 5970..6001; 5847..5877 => 1.00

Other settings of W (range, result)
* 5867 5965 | 11.4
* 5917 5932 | 11.3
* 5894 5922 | 11.6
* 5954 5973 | 11.6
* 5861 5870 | 11.5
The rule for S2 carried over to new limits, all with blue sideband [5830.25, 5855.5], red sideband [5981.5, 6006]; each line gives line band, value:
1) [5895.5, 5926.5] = -0.63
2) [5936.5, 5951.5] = -0.15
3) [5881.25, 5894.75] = 0.75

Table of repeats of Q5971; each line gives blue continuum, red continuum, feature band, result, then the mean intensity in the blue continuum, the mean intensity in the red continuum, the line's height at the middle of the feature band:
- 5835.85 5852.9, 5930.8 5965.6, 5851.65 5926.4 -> 0.3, 11.7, 11.4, 11.5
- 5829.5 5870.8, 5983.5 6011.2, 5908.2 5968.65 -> -0.7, 11.7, 11.1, 11.3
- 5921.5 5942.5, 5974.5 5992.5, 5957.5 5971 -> -0.6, 11.1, 11.2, 11.2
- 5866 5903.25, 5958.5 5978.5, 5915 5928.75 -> -0.1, 11.3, 11.6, 11.4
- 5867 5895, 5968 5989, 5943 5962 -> -0.1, 11.3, 11.4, 11.3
